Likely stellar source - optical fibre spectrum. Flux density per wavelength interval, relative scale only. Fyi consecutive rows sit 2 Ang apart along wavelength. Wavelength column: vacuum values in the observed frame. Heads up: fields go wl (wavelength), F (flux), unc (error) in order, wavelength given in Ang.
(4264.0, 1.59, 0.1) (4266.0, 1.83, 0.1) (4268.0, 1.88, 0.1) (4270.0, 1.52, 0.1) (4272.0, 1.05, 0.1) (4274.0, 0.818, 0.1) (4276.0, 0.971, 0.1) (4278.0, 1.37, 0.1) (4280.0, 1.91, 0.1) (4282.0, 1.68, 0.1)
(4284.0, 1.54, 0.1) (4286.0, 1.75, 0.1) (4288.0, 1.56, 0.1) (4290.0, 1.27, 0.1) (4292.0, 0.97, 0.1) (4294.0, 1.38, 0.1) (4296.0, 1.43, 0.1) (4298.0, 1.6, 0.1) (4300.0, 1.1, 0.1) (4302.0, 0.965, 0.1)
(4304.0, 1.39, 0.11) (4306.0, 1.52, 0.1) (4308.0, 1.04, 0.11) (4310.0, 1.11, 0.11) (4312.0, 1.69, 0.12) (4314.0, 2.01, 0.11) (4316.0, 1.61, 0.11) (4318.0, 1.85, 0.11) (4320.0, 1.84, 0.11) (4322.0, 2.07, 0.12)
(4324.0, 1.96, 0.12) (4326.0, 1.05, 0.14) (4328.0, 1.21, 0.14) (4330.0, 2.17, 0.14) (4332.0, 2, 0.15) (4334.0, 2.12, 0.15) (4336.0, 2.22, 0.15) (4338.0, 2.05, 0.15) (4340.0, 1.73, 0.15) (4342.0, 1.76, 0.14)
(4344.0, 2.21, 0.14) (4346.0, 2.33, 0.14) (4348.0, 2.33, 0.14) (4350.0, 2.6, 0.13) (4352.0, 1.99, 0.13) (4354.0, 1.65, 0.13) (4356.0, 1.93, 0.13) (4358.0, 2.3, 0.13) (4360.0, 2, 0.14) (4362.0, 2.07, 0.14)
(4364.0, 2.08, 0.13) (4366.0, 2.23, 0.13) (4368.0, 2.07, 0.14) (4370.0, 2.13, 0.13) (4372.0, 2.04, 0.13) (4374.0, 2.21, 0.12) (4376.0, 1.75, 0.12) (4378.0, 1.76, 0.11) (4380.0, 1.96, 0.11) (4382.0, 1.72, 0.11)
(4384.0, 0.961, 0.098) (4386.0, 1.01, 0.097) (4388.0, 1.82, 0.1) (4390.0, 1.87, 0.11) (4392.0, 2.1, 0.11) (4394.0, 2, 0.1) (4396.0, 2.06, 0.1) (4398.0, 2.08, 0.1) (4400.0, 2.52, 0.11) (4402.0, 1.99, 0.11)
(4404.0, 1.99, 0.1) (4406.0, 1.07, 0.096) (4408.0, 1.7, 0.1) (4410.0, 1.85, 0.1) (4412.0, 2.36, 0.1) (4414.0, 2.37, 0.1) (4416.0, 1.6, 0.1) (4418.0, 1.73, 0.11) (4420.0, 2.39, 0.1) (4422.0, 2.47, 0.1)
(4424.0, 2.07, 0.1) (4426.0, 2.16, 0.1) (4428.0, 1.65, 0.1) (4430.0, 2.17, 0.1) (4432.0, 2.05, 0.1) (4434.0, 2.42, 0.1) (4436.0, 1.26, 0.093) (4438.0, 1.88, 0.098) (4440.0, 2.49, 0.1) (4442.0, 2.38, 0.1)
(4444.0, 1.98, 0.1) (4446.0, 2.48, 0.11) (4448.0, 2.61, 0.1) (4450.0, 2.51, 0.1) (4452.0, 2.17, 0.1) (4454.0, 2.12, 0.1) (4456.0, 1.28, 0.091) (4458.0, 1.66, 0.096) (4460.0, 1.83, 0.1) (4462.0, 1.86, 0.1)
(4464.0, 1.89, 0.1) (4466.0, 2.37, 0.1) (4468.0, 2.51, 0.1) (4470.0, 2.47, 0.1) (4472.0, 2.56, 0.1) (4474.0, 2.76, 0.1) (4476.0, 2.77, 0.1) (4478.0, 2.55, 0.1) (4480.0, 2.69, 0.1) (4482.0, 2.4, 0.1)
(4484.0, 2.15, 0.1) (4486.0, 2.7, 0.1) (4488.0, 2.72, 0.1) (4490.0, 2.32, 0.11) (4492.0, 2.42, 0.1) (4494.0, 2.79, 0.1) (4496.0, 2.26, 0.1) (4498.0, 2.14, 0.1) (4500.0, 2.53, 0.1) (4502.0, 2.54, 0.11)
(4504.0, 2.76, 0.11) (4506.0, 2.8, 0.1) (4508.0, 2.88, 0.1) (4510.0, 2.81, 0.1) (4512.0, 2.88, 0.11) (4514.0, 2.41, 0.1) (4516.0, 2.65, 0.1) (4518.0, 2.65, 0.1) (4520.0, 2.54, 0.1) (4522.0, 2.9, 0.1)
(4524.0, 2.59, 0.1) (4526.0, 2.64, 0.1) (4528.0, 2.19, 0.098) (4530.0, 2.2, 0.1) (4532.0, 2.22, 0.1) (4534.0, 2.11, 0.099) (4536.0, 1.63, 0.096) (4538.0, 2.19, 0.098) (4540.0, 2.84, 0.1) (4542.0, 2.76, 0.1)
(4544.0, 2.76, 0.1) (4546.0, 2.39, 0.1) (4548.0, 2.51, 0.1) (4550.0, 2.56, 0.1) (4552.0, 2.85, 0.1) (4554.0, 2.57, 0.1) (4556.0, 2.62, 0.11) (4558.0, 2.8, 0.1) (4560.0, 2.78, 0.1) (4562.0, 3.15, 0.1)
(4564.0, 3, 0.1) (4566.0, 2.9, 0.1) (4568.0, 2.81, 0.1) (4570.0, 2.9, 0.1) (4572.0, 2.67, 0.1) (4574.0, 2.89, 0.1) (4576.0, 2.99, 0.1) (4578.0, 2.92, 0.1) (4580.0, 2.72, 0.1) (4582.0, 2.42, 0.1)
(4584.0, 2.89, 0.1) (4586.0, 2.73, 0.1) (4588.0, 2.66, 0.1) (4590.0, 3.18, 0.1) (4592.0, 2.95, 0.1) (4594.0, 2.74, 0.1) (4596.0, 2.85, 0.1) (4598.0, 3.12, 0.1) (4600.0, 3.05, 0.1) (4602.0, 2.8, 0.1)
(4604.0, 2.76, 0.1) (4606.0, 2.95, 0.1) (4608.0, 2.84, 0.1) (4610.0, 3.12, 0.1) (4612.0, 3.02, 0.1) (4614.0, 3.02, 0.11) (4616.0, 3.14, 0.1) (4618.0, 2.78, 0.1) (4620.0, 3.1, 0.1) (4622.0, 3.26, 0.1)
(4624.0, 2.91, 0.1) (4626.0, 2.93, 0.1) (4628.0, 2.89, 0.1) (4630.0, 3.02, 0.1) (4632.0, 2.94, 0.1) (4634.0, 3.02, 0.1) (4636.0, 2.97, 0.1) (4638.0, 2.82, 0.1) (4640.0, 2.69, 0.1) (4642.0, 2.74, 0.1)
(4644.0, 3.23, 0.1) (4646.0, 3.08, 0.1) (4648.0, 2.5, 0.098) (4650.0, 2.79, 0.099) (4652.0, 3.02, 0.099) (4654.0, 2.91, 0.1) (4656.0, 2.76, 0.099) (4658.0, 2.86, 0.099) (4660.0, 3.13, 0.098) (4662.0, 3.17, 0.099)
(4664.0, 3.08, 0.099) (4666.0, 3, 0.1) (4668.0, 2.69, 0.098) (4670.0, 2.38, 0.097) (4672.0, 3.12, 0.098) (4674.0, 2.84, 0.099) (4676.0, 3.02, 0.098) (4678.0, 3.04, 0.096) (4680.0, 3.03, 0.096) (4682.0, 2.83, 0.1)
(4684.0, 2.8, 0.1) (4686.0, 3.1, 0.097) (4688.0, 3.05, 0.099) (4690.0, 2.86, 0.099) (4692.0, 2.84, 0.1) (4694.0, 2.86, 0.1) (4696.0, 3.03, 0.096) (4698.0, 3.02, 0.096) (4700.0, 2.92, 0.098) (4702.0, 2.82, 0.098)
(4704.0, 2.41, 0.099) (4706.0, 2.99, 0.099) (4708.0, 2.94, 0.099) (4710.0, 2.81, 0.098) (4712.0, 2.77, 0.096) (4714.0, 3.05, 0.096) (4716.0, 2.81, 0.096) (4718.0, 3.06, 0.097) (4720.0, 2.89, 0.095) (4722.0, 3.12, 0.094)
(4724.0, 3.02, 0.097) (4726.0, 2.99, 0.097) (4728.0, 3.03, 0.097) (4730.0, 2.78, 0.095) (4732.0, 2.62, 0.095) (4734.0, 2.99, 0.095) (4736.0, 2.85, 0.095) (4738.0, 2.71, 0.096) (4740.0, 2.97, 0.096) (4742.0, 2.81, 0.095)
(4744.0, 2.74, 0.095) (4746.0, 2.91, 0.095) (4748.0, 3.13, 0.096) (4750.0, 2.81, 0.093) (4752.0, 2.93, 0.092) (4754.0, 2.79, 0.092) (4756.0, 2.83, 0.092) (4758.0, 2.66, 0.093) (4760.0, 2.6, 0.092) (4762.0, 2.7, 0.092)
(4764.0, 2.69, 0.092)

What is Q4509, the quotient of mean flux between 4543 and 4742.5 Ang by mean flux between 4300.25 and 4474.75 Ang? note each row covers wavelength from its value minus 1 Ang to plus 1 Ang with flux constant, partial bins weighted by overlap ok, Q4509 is 1.5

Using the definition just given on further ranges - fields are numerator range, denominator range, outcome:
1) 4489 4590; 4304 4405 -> 1.39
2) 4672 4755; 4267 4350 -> 1.79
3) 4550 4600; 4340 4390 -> 1.46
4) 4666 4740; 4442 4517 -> 1.20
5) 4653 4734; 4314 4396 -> 1.52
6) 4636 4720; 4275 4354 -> 1.73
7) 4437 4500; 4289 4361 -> 1.34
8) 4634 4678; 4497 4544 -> 1.15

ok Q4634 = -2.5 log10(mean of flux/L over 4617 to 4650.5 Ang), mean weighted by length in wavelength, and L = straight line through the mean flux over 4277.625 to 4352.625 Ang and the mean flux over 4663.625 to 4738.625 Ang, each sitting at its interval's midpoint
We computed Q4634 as -0.09 mag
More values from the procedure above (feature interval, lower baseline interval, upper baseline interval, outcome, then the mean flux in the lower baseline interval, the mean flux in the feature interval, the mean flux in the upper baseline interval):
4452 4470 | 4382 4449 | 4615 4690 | 0.10 mag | 1.98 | 1.98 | 2.94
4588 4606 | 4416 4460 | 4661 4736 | -0.13 mag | 2.07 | 2.92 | 2.91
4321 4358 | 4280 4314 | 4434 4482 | -0.21 mag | 1.41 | 1.97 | 2.23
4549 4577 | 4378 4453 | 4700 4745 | -0.17 mag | 1.99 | 2.82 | 2.87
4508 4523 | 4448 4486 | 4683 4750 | -0.13 mag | 2.27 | 2.7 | 2.9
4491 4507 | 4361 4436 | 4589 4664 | -0.06 mag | 1.95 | 2.53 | 2.95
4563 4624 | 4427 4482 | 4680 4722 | -0.12 mag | 2.2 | 2.91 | 2.9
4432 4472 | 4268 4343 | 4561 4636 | 0.06 mag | 1.55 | 2.12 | 2.92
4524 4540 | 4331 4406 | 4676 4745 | 0.08 mag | 1.98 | 2.24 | 2.9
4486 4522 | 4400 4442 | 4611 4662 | -0.10 mag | 2.01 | 2.61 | 2.95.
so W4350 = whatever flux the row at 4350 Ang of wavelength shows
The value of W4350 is 2.6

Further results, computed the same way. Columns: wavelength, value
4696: 3.03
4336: 2.22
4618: 2.78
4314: 2.01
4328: 1.21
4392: 2.1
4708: 2.94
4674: 2.84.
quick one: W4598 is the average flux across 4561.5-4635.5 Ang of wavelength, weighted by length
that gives 2.92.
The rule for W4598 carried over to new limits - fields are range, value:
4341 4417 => 1.96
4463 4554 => 2.52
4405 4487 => 2.16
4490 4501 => 2.42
